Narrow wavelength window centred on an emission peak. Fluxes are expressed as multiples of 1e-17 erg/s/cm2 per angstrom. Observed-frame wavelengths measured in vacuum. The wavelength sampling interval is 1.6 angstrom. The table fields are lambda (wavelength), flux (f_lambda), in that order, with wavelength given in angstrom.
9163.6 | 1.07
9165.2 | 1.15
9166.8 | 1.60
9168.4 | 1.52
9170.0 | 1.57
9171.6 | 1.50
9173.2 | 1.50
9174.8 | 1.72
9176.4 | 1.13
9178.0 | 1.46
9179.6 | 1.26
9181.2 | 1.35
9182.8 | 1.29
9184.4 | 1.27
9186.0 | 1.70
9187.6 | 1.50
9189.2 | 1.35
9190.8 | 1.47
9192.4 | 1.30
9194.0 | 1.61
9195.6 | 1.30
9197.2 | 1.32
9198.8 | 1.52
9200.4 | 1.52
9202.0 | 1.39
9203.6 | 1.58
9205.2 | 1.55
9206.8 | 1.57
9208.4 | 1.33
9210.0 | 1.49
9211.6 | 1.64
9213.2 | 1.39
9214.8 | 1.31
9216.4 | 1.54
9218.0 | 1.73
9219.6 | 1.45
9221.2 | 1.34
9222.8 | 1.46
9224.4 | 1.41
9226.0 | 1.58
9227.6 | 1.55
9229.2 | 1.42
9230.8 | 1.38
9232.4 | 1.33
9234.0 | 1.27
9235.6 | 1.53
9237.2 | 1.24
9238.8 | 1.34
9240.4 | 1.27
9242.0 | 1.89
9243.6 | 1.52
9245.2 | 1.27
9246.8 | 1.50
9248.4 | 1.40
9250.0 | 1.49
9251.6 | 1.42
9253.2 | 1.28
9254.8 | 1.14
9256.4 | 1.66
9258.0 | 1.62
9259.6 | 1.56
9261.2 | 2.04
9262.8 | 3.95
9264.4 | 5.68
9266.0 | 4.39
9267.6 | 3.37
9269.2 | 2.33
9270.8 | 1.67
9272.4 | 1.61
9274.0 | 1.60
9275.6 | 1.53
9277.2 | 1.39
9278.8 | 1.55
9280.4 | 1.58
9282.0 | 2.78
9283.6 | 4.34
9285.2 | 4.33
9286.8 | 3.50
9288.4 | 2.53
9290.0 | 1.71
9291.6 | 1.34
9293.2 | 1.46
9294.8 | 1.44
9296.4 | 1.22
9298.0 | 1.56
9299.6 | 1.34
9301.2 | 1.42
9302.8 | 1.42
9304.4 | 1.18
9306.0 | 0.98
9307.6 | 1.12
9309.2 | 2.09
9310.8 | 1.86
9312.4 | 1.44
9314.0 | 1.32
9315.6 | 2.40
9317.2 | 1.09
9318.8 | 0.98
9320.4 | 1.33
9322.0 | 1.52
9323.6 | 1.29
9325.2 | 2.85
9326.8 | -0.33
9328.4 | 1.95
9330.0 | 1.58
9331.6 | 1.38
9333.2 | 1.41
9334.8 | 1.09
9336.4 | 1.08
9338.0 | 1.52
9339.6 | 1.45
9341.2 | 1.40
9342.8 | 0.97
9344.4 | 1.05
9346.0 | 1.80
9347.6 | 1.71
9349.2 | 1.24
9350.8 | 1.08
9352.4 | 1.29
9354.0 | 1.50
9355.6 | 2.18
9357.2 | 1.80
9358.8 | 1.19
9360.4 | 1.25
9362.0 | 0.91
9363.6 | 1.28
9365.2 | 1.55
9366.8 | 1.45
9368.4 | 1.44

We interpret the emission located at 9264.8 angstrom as [S II] 6716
